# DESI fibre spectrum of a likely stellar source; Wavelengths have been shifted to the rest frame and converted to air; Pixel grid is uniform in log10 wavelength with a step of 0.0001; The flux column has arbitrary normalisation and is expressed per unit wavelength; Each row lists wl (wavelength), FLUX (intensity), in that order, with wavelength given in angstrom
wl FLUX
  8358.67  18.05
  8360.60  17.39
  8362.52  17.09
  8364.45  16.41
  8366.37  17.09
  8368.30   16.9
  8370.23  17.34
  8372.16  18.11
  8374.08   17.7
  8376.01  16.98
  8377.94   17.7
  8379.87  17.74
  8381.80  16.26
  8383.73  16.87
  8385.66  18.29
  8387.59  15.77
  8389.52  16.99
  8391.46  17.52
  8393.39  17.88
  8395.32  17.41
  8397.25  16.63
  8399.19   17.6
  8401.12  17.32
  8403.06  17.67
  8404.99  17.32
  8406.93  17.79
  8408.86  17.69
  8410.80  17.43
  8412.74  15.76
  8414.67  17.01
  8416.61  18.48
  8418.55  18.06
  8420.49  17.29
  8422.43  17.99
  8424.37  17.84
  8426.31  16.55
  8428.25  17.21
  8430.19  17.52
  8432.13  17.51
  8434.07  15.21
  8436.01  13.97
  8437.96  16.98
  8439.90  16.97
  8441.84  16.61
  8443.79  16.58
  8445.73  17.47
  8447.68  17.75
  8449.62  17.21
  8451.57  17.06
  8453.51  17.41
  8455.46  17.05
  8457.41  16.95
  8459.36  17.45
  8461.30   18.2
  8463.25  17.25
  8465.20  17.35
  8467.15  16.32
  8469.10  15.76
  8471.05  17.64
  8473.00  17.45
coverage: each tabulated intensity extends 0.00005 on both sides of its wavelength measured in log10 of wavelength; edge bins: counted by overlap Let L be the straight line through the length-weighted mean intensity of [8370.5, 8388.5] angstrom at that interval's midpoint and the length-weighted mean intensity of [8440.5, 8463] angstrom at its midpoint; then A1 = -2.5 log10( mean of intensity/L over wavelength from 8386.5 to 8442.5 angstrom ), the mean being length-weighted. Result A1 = 0.01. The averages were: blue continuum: 17.3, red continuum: 17.2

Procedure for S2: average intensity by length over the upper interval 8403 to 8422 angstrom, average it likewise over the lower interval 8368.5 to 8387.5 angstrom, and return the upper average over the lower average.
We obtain 1.0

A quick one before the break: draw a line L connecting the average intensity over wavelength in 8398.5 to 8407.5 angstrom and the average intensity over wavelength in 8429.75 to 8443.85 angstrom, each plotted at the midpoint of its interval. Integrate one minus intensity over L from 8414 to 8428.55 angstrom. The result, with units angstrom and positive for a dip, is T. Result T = -0.59 angstrom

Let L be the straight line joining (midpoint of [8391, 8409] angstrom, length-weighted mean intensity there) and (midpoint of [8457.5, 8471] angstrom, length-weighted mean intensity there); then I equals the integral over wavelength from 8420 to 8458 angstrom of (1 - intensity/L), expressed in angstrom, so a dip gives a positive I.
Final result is 0.6 angstrom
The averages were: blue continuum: 17.5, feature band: 17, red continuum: 17.1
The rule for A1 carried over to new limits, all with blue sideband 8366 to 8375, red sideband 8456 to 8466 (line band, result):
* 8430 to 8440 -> 0.078 mag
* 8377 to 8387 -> 0.008 mag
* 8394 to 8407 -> 0.004 mag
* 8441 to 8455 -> 0.017 mag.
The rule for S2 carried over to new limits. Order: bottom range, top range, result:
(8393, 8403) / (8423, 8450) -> 0.97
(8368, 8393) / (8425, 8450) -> 0.97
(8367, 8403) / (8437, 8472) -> 0.99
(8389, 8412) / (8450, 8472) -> 0.98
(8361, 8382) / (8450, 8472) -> 0.99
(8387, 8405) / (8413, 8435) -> 1.00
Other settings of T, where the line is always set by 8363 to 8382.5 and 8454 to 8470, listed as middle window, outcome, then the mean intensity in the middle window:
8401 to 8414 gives -0.1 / 17.3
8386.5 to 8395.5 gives 0.0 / 17.1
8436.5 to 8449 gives 0.1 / 16.9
